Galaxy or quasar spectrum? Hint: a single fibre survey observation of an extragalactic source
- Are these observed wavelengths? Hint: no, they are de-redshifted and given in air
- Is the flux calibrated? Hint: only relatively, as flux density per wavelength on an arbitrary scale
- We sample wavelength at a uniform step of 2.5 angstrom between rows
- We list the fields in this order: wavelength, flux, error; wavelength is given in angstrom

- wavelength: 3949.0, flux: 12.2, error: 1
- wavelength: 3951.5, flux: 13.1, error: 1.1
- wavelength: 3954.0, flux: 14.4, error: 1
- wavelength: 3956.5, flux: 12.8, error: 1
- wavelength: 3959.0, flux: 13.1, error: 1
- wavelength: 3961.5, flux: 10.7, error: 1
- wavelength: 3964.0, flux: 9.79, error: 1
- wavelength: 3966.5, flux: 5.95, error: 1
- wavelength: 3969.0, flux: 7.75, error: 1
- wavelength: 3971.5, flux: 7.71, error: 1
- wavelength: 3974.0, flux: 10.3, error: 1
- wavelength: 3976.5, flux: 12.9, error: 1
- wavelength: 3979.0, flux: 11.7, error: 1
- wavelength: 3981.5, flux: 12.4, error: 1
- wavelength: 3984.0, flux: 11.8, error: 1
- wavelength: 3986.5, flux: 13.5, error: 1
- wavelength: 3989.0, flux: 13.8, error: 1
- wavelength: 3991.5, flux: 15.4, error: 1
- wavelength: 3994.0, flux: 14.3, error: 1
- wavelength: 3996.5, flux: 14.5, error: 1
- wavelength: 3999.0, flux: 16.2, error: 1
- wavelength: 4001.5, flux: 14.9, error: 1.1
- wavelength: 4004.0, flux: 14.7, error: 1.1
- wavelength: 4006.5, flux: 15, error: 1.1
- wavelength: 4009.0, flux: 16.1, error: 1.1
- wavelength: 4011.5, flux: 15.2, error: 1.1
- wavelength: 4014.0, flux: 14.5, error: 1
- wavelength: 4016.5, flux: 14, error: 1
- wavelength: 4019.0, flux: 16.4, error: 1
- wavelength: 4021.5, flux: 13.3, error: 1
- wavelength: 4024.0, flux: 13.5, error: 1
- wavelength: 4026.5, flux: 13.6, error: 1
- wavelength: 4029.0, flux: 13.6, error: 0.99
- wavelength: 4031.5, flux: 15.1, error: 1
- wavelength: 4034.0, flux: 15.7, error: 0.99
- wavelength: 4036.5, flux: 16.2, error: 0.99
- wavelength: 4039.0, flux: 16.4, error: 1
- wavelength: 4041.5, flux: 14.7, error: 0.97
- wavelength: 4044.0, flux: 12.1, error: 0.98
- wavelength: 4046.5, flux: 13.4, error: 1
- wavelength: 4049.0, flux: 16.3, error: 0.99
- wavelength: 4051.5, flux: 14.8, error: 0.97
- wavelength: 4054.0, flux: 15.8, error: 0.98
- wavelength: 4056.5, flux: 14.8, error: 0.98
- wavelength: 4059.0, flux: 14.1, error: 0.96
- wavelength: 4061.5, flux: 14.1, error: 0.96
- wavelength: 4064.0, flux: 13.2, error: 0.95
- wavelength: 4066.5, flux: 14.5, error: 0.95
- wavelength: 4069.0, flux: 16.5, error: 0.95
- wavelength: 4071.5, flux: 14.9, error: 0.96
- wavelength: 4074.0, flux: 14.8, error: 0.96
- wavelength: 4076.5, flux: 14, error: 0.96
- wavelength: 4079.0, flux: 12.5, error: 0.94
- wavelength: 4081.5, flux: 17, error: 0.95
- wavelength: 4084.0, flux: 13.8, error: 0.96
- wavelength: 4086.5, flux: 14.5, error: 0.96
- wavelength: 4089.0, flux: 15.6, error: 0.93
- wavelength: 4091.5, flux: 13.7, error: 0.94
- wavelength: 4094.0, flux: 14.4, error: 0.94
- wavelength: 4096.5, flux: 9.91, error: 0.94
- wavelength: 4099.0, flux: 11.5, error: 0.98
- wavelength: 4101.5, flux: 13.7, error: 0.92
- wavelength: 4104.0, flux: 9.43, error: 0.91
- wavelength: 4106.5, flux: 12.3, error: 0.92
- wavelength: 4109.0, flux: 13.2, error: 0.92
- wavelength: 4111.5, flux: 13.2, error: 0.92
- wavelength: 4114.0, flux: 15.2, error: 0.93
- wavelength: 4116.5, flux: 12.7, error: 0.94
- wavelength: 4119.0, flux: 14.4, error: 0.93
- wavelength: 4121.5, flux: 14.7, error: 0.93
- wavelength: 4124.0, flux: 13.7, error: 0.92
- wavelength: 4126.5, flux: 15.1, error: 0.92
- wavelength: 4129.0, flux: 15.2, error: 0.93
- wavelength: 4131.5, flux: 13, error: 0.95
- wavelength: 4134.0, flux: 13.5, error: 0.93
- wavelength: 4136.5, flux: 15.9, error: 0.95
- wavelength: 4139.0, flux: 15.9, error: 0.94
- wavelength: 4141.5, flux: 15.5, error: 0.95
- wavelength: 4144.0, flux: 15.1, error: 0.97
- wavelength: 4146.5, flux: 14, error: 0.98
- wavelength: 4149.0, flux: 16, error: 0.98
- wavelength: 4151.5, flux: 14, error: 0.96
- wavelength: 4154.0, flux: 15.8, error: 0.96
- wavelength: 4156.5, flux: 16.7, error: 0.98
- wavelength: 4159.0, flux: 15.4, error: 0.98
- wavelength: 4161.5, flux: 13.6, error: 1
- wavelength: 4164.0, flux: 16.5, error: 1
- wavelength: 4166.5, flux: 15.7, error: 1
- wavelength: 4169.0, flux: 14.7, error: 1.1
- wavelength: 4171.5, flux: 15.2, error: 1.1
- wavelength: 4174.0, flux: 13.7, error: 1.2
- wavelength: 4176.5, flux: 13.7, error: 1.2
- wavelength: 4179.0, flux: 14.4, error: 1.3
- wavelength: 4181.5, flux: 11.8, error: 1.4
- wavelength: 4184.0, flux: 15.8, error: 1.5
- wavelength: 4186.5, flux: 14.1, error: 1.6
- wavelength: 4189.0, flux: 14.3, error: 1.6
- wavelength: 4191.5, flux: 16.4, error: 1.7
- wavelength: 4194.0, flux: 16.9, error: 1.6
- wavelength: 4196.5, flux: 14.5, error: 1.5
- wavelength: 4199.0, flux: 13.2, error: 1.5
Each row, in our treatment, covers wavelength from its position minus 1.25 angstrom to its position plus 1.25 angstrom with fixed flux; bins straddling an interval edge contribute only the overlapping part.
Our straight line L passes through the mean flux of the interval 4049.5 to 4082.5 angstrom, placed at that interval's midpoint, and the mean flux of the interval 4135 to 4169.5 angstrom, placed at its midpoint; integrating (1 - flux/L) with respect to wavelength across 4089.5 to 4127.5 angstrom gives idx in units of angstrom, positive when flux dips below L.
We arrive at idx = 4.7 angstrom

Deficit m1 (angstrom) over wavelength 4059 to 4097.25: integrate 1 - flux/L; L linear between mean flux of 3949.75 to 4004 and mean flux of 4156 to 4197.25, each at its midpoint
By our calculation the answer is -1.91 angstrom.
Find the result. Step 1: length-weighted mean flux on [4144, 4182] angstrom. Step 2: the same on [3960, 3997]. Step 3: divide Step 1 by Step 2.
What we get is 1.3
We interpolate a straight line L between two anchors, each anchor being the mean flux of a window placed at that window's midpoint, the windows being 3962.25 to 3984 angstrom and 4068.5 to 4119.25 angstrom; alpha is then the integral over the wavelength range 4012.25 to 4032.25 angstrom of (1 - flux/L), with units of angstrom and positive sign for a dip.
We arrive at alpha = -4.9 angstrom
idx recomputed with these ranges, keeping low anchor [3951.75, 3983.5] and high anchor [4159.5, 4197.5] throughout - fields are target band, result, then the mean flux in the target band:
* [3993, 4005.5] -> -3.8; 14.9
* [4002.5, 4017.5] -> -4.2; 14.9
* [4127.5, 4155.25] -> -1.6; 14.9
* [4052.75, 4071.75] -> -3.2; 14.7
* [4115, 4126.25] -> -0.3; 14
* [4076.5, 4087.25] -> -1.2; 14.4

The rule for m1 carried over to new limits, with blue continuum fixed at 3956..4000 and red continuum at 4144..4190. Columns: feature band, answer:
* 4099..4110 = 1.39 angstrom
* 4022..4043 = -3.38 angstrom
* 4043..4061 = -2.05 angstrom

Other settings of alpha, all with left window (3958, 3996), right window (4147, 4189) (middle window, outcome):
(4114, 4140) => -0.66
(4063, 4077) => -1.75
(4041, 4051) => -1.16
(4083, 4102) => 0.13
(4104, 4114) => 0.73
